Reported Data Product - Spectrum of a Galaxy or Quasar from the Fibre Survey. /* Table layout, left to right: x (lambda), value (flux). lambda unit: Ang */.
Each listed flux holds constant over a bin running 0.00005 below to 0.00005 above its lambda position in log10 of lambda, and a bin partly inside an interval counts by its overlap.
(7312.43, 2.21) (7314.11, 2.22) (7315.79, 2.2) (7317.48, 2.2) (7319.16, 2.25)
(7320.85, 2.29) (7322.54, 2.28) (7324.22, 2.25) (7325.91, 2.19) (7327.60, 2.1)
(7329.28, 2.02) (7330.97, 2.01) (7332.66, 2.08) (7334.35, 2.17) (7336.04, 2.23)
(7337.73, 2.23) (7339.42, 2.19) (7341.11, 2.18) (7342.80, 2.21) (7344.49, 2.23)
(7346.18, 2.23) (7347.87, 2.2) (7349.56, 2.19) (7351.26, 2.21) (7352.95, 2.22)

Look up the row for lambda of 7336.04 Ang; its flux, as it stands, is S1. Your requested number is 2.23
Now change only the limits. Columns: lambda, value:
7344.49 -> 2.23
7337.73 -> 2.23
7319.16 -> 2.25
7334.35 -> 2.17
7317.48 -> 2.2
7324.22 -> 2.25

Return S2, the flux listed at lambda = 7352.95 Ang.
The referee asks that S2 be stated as 2.22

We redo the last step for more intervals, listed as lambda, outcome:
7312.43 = 2.21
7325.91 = 2.19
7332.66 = 2.08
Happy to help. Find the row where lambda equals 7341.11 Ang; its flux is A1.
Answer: 2.18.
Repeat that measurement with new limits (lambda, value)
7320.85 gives 2.29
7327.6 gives 2.1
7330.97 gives 2.01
